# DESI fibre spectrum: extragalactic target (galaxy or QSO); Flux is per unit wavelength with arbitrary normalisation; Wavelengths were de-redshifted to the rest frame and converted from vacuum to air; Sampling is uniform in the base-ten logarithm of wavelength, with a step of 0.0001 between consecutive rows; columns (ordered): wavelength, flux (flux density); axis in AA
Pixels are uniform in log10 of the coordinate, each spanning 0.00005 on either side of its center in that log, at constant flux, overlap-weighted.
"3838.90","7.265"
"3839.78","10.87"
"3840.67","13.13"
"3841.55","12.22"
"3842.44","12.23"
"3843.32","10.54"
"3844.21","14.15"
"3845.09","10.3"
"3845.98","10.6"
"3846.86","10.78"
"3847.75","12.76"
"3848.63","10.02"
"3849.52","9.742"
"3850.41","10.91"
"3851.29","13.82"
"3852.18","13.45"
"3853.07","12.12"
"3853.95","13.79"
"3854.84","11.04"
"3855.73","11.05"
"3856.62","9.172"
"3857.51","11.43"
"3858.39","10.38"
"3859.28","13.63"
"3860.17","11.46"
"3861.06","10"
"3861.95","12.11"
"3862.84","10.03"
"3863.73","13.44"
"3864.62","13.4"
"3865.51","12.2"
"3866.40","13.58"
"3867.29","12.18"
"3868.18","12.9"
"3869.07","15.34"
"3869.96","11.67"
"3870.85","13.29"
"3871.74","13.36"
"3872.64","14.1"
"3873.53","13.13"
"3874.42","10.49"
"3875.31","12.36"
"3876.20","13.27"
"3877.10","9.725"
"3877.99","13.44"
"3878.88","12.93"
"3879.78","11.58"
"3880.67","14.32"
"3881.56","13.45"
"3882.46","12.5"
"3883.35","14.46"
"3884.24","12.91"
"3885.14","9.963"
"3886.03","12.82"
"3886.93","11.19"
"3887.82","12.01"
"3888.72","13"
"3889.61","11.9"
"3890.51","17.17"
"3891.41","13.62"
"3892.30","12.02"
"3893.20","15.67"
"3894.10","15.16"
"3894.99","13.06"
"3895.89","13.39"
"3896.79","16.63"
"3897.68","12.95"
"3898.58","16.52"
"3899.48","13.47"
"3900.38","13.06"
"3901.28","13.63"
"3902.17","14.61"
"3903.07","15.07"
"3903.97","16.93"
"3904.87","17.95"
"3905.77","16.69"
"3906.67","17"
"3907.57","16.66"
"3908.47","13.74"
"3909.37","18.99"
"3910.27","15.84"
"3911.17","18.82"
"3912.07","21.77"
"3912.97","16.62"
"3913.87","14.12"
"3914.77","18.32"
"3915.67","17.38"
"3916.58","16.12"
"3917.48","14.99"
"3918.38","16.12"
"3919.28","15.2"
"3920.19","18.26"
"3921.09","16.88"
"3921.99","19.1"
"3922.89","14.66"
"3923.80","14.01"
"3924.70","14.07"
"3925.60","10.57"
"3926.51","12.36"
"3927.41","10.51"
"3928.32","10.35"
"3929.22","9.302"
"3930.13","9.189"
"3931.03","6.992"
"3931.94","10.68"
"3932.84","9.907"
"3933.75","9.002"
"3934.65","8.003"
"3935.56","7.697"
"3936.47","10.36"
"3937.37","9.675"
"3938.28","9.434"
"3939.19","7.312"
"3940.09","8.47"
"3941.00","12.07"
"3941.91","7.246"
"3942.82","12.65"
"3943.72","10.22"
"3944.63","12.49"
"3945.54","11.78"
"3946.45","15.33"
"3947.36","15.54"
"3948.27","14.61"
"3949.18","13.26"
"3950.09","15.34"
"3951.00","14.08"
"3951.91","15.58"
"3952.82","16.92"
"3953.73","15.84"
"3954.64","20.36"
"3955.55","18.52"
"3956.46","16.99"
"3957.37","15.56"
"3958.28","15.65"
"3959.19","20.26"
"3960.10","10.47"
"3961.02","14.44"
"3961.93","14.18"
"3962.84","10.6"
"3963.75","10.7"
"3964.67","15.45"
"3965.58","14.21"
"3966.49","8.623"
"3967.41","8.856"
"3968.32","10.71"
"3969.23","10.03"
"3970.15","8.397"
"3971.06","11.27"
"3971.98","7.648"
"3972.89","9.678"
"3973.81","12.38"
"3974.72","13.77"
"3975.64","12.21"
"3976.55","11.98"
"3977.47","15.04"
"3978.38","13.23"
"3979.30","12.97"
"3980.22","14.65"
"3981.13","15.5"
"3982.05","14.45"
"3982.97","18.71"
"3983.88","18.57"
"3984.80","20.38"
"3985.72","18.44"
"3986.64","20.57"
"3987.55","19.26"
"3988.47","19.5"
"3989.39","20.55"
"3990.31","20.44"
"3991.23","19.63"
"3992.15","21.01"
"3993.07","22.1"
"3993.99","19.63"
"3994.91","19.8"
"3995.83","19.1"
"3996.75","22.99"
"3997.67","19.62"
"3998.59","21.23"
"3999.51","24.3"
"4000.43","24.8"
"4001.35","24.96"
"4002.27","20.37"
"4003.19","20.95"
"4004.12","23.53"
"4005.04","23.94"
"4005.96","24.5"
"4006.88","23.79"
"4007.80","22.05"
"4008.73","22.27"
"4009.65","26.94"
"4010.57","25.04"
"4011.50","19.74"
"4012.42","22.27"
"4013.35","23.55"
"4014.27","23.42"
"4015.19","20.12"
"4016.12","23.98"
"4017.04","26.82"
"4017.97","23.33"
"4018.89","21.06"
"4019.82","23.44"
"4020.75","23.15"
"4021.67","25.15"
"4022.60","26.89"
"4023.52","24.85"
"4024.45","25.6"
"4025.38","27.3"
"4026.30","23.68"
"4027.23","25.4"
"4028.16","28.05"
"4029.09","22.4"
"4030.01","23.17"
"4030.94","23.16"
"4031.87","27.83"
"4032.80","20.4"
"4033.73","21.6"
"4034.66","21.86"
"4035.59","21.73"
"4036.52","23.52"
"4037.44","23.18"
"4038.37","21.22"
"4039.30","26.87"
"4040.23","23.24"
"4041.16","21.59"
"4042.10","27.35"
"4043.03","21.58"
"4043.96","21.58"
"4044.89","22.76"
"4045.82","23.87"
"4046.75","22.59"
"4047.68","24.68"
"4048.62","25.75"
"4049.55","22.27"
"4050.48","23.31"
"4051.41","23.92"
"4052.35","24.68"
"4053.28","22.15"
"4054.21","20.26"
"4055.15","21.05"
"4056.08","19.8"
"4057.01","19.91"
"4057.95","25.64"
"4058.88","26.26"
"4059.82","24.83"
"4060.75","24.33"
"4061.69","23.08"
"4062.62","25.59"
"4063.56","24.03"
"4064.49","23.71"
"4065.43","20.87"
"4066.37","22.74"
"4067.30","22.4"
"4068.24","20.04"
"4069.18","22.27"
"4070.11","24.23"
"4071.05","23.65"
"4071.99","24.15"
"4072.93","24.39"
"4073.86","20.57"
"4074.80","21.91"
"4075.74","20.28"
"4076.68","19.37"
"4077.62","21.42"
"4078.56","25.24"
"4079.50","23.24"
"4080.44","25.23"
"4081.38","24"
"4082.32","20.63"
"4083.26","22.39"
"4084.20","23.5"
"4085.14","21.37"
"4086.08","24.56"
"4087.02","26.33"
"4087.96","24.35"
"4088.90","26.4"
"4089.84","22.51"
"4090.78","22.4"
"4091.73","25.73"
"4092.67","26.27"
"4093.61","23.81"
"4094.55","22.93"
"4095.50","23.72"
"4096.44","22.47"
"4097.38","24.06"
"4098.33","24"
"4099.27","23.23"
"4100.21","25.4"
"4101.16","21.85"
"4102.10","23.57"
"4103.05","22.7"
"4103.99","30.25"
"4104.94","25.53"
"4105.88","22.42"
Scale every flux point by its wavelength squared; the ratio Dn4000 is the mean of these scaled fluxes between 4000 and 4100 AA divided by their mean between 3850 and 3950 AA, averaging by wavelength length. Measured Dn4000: 1.9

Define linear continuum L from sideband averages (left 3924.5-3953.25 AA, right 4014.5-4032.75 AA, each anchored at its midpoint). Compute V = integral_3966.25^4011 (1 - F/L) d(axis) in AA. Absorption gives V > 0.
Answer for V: 3.01 AA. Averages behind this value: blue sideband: 11.3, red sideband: 24.4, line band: 18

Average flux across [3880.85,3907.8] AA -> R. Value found 14.2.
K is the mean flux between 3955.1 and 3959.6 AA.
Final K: 17.4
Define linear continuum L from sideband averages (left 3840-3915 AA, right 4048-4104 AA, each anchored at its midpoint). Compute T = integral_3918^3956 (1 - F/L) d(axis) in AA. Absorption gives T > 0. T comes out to 8.6 AA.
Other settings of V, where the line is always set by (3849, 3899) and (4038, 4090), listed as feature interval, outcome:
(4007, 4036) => -4.1 AA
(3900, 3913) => -1.8 AA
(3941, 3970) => 5.9 AA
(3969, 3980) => 4.0 AA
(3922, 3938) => 5.2 AA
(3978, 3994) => 0.5 AA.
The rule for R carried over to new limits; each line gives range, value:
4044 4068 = 23.2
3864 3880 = 12.7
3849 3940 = 13.2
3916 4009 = 15.2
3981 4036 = 22.4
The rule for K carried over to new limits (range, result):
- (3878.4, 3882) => 13.1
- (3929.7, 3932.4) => 8.98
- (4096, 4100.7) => 23.8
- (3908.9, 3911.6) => 17.9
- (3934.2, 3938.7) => 9.03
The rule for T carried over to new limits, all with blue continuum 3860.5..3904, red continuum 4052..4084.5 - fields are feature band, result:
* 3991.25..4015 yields -3.6 AA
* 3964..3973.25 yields 3.7 AA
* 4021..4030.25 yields -2.1 AA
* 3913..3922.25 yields -1.0 AA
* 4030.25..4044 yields -1.3 AA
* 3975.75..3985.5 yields 1.5 AA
